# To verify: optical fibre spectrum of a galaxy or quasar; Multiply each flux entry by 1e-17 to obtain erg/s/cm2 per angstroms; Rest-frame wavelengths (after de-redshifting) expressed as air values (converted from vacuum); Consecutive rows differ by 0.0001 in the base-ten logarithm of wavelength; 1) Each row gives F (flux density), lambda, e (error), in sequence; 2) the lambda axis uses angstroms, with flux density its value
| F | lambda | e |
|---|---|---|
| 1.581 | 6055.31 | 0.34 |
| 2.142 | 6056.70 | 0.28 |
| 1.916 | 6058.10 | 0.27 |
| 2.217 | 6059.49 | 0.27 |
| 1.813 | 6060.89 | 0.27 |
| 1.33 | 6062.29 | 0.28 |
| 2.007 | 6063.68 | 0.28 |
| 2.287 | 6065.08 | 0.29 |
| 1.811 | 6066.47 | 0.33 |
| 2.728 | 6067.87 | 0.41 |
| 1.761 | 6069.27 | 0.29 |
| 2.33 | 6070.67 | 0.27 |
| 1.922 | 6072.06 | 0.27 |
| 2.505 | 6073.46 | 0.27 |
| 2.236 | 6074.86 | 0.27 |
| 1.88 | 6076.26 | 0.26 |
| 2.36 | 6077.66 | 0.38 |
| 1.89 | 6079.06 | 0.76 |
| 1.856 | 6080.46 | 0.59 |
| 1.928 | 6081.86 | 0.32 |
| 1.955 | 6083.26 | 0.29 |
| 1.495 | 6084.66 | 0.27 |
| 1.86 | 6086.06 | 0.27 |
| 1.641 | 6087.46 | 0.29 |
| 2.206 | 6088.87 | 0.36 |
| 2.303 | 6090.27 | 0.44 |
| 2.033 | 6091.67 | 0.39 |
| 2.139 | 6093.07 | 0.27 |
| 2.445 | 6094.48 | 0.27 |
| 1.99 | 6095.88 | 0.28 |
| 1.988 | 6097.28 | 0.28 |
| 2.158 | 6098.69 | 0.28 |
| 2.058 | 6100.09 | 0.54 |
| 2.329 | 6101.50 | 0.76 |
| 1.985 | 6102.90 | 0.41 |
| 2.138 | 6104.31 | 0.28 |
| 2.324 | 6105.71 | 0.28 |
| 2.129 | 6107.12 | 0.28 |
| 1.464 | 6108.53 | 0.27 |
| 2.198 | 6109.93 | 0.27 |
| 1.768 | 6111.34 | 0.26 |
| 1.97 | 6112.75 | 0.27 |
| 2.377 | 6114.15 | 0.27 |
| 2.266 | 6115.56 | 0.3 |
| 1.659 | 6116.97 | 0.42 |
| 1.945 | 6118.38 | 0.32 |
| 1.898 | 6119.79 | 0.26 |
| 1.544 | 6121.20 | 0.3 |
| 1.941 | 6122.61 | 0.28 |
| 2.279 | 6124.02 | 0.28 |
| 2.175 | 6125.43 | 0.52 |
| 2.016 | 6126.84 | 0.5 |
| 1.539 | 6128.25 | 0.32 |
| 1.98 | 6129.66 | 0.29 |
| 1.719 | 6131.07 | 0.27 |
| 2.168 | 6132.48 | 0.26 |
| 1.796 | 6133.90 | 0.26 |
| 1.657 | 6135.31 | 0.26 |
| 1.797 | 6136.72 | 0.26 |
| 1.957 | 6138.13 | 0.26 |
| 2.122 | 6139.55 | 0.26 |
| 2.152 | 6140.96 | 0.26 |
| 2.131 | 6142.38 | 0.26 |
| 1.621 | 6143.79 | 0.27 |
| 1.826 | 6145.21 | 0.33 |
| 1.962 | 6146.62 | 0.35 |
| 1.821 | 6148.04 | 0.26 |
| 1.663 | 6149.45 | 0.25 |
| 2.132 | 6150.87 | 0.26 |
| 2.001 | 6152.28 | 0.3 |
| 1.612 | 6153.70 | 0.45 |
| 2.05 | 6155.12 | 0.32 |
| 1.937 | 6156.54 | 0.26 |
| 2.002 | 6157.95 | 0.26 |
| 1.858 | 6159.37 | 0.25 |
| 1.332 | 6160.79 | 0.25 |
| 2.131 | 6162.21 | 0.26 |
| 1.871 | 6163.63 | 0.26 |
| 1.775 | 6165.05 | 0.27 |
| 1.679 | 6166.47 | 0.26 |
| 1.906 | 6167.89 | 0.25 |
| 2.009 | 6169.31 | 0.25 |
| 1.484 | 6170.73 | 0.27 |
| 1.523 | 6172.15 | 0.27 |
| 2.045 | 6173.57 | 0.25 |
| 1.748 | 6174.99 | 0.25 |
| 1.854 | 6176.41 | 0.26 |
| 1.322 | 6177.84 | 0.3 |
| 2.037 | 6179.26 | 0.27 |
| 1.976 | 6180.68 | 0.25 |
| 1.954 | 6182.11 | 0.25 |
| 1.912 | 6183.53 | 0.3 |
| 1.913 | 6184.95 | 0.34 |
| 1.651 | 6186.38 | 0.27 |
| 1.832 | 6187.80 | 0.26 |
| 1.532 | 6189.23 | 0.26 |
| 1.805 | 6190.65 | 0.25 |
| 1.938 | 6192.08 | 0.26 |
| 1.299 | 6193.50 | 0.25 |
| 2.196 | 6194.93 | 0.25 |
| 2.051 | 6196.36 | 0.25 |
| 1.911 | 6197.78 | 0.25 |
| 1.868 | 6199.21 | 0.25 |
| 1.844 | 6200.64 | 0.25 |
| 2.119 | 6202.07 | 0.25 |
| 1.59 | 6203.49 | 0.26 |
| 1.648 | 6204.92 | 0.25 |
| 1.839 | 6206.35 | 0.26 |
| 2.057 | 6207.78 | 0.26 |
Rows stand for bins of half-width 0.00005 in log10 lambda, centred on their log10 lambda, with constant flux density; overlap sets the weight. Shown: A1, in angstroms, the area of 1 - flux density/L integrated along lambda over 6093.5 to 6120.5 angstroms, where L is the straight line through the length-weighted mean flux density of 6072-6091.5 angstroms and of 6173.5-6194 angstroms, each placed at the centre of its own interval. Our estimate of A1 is -1.5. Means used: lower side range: 2.01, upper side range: 1.79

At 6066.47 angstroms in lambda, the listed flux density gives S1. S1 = 1.811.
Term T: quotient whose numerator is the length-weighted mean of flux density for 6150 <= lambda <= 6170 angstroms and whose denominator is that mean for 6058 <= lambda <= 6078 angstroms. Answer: 0.90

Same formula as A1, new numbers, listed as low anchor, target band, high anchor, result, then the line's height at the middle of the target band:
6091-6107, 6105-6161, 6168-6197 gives 2.3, 2.01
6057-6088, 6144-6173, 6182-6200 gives 0.8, 1.88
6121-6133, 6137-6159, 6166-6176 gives -0.8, 1.86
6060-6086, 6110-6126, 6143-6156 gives -0.6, 1.92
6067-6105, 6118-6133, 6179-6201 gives 0.5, 1.99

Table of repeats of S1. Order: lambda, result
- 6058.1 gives 1.916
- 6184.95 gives 1.913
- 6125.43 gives 2.175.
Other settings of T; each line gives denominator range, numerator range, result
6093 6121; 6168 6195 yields 0.87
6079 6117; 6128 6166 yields 0.93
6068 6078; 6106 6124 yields 0.90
